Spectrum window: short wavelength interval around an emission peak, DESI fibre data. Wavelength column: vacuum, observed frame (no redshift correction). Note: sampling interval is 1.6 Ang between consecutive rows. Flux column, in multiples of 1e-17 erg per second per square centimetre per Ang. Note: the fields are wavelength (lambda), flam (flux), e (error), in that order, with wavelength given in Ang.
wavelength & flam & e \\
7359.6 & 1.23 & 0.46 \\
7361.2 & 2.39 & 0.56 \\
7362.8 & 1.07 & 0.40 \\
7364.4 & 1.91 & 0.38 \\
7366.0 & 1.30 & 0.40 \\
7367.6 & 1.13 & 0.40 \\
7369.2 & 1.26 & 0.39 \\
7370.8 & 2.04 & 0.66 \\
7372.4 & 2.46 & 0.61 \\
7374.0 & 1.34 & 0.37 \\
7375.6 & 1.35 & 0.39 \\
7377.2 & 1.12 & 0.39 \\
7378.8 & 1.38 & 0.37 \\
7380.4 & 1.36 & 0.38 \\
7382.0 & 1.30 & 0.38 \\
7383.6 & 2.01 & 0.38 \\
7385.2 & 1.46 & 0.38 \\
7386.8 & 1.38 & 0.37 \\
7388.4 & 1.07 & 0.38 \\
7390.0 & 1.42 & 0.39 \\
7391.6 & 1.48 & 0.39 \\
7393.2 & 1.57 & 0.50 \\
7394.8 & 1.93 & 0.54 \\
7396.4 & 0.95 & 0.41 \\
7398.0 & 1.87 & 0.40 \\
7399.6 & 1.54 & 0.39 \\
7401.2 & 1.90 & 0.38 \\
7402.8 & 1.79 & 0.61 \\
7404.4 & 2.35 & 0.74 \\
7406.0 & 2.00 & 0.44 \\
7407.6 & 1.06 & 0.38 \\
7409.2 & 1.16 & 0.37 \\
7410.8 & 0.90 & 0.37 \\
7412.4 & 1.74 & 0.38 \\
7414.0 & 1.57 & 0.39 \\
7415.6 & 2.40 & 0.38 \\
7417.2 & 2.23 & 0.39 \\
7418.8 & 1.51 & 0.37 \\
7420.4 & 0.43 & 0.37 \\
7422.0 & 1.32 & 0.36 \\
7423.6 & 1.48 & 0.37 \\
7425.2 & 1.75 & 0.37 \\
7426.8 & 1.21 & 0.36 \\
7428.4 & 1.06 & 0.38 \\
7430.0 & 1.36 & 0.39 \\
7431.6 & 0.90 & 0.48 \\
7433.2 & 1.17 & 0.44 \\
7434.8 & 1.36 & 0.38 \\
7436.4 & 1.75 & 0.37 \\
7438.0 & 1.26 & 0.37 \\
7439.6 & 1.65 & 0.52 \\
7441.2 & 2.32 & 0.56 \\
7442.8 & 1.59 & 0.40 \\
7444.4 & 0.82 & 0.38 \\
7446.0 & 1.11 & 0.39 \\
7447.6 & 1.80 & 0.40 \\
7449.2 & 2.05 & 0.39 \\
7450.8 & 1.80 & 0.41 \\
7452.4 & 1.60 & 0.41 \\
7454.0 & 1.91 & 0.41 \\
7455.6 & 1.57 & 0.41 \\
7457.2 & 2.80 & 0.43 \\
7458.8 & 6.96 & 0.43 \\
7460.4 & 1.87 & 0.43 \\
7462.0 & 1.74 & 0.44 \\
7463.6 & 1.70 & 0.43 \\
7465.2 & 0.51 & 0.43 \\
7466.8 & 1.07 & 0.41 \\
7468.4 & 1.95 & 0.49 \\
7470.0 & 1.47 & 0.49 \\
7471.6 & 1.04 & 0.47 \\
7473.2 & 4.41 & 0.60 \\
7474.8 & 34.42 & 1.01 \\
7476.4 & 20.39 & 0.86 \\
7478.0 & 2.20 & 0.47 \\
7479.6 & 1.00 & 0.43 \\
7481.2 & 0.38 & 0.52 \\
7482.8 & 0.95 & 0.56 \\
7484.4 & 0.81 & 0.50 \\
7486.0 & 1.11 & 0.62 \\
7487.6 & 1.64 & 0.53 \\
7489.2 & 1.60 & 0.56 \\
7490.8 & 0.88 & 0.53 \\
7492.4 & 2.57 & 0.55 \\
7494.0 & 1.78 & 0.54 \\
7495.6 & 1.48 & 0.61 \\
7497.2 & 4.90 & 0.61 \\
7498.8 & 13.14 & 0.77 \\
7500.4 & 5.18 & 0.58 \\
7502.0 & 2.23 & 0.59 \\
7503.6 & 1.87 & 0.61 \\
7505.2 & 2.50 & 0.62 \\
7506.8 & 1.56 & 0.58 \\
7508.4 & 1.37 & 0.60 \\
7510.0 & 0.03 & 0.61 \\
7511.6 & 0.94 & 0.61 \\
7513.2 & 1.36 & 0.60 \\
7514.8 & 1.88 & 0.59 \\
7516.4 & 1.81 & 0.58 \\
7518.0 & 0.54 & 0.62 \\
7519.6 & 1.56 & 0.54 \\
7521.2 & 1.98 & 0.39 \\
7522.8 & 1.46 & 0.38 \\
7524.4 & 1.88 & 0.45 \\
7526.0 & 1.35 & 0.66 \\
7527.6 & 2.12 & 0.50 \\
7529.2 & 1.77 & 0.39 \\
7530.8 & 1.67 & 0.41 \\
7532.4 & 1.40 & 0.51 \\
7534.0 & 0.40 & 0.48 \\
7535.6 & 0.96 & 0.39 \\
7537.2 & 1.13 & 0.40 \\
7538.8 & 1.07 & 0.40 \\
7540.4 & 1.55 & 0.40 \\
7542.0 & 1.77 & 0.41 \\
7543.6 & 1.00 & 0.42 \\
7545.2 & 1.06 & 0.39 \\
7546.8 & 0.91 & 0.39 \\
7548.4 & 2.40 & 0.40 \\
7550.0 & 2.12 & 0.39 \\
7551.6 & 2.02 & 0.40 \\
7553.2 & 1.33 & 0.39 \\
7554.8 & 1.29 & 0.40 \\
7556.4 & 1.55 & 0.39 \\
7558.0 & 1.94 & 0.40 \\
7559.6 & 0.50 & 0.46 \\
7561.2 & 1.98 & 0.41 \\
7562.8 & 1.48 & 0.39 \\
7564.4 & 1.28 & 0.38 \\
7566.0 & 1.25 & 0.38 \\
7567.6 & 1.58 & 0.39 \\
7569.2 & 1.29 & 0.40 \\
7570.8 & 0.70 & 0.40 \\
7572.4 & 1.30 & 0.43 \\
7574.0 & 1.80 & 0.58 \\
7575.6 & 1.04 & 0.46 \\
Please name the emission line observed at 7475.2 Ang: H-alpha 6563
